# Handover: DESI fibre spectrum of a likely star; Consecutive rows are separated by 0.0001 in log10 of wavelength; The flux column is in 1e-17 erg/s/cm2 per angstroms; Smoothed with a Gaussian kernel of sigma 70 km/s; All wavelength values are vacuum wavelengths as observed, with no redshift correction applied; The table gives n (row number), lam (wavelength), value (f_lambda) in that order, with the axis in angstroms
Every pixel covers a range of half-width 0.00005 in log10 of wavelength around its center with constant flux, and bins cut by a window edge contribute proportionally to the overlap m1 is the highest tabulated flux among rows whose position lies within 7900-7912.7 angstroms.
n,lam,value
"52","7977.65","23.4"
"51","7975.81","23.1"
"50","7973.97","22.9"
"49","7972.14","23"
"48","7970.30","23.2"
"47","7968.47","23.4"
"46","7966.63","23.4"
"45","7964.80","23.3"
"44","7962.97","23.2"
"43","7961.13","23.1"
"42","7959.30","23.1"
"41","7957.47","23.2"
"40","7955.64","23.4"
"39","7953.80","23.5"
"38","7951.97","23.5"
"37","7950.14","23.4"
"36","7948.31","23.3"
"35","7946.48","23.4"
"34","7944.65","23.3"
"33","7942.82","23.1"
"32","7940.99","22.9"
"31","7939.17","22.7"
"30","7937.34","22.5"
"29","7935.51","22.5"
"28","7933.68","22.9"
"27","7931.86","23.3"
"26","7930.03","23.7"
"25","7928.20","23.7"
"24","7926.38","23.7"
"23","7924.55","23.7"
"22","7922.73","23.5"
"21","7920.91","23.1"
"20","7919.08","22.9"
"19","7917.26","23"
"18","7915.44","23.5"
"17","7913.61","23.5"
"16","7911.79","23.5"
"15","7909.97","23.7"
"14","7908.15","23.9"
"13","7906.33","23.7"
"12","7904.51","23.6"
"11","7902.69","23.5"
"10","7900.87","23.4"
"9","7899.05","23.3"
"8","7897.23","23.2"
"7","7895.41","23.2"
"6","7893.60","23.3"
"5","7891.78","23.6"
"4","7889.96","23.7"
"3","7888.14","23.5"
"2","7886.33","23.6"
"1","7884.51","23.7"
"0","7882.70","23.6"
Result 23.9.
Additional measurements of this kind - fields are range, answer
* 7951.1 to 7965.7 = 23.5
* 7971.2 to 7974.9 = 23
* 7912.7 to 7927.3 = 23.7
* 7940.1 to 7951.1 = 23.4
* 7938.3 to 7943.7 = 23.1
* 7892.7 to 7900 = 23.3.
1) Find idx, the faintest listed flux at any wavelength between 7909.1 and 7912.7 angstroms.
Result 23.5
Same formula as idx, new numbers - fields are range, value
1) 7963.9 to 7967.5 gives 23.3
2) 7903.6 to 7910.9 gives 23.6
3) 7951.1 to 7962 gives 23.1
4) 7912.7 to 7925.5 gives 22.9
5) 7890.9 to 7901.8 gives 23.2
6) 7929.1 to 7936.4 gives 22.5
